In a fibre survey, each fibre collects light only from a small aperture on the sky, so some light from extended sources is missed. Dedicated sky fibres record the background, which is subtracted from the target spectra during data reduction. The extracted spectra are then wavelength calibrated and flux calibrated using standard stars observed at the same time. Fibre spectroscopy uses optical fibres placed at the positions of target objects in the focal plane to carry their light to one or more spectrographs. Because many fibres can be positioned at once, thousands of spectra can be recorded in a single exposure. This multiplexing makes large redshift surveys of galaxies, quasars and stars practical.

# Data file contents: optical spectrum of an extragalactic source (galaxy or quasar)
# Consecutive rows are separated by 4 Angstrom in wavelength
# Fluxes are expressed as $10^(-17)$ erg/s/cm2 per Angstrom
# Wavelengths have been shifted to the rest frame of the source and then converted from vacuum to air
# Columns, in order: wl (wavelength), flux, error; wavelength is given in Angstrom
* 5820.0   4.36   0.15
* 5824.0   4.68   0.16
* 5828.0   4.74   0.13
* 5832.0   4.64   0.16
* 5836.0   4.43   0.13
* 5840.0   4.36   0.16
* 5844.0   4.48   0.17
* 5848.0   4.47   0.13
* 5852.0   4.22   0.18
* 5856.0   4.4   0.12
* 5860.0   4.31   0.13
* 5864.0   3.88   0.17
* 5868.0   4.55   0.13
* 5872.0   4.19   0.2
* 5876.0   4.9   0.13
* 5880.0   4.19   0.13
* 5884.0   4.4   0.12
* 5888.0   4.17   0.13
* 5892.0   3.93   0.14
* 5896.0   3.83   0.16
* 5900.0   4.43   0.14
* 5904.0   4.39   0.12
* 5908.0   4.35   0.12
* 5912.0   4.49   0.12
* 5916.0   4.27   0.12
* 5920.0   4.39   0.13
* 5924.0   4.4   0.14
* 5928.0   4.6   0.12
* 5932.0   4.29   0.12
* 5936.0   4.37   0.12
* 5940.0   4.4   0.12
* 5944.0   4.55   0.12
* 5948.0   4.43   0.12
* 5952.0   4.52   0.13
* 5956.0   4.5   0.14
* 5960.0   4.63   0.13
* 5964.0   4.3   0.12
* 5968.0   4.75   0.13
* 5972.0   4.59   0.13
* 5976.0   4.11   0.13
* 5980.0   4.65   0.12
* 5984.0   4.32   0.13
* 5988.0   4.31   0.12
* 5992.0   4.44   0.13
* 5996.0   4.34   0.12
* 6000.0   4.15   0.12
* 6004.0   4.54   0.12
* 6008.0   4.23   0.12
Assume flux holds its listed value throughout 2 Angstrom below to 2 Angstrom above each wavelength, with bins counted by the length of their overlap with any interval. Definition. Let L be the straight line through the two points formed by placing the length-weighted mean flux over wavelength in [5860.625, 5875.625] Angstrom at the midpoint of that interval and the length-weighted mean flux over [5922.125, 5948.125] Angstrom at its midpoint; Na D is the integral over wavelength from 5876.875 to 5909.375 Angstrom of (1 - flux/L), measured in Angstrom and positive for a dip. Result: 0.8 Angstrom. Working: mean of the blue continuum 4.29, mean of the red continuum 4.43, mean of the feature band 4.23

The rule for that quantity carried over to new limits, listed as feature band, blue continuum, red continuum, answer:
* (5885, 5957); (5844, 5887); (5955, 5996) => 0.9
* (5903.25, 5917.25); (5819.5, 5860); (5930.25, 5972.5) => 0.3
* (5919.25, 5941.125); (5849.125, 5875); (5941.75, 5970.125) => 0.2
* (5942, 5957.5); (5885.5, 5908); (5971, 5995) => -0.7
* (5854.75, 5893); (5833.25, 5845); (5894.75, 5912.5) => 0.5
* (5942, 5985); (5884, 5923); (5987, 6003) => -1.9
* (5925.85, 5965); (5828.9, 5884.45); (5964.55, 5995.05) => -0.3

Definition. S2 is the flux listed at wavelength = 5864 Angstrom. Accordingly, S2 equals 3.88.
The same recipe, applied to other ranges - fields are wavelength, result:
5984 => 4.32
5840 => 4.36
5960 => 4.63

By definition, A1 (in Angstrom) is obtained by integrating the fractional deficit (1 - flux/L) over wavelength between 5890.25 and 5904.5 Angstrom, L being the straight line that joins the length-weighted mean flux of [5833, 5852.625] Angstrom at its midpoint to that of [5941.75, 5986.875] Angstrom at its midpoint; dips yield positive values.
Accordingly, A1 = 1.0 Angstrom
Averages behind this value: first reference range 4.42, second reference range 4.48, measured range 4.12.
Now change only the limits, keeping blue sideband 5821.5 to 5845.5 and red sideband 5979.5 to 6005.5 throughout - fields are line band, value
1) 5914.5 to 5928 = 0.19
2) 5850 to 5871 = 1.18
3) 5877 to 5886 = 0.27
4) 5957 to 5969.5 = -0.40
